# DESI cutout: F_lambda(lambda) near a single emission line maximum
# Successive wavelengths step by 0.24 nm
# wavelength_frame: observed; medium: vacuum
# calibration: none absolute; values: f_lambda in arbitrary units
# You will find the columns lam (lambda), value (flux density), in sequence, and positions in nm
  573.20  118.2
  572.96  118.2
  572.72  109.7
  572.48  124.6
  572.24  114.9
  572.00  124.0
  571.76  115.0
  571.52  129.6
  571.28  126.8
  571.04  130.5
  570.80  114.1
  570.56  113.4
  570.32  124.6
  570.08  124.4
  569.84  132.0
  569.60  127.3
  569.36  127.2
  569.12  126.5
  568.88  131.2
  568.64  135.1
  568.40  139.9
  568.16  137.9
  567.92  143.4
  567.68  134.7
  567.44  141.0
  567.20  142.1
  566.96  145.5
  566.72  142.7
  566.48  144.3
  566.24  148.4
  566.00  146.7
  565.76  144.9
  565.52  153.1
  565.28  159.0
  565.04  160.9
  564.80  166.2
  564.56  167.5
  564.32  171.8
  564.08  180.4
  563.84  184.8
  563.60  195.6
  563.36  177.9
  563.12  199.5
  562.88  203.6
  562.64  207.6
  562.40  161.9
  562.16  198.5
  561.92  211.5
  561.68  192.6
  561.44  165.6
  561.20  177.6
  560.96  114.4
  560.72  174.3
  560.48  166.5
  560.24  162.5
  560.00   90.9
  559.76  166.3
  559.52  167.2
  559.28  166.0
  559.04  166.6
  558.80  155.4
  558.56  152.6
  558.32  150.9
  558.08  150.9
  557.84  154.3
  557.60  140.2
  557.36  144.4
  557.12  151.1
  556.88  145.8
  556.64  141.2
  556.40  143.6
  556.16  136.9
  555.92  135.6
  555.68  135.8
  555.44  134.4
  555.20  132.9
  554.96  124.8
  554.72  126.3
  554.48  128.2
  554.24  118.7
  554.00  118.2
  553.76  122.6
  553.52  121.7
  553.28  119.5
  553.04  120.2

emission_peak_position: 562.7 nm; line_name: C IV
